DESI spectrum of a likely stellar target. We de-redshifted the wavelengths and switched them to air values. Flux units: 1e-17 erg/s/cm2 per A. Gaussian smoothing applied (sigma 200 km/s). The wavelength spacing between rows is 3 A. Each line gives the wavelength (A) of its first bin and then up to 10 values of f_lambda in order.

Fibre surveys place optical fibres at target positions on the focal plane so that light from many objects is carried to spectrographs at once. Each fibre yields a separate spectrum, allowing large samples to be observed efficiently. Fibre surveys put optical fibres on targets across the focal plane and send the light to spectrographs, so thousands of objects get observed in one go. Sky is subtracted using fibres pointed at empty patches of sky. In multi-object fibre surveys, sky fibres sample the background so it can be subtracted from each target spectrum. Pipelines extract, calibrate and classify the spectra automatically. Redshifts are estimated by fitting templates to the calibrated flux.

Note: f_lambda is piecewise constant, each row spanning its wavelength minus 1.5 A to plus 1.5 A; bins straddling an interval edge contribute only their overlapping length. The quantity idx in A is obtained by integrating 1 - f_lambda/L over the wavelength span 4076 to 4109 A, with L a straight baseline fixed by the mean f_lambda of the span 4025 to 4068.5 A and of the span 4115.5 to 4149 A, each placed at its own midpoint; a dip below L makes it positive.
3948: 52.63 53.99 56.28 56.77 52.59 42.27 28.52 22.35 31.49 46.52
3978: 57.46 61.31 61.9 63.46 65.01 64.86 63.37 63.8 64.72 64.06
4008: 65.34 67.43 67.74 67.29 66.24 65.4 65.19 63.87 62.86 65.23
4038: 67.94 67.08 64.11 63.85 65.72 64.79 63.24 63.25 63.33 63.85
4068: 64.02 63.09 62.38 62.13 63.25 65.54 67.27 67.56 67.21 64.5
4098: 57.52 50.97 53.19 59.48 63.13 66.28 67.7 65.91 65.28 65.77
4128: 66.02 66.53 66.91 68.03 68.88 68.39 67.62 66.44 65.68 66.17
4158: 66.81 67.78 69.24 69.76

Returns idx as 2.1 A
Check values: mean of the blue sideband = 64.6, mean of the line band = 61.7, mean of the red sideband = 67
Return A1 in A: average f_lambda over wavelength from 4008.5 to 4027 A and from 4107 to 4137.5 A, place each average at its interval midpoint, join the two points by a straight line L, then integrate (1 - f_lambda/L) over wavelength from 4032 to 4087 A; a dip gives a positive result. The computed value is 1.5 A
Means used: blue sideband 66.5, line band 64.4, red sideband 65.8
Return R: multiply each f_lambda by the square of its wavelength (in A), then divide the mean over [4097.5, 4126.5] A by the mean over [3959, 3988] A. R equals 1.42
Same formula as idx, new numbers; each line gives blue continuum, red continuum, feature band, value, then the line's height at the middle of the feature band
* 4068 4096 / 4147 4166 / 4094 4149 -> 1.6 A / 66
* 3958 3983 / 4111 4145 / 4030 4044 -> -3.2 A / 53.3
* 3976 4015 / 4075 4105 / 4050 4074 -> -0.5 A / 62.5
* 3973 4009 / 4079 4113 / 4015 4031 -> -1.1 A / 61.5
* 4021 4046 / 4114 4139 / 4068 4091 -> 0.5 A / 65.9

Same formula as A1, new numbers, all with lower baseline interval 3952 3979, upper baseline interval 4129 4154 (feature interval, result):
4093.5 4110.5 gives 1.1 A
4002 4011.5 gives -3.1 A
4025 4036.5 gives -2.6 A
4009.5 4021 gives -3.8 A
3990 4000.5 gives -3.6 A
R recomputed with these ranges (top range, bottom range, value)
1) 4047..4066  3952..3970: 1.53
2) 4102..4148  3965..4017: 1.22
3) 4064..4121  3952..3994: 1.32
